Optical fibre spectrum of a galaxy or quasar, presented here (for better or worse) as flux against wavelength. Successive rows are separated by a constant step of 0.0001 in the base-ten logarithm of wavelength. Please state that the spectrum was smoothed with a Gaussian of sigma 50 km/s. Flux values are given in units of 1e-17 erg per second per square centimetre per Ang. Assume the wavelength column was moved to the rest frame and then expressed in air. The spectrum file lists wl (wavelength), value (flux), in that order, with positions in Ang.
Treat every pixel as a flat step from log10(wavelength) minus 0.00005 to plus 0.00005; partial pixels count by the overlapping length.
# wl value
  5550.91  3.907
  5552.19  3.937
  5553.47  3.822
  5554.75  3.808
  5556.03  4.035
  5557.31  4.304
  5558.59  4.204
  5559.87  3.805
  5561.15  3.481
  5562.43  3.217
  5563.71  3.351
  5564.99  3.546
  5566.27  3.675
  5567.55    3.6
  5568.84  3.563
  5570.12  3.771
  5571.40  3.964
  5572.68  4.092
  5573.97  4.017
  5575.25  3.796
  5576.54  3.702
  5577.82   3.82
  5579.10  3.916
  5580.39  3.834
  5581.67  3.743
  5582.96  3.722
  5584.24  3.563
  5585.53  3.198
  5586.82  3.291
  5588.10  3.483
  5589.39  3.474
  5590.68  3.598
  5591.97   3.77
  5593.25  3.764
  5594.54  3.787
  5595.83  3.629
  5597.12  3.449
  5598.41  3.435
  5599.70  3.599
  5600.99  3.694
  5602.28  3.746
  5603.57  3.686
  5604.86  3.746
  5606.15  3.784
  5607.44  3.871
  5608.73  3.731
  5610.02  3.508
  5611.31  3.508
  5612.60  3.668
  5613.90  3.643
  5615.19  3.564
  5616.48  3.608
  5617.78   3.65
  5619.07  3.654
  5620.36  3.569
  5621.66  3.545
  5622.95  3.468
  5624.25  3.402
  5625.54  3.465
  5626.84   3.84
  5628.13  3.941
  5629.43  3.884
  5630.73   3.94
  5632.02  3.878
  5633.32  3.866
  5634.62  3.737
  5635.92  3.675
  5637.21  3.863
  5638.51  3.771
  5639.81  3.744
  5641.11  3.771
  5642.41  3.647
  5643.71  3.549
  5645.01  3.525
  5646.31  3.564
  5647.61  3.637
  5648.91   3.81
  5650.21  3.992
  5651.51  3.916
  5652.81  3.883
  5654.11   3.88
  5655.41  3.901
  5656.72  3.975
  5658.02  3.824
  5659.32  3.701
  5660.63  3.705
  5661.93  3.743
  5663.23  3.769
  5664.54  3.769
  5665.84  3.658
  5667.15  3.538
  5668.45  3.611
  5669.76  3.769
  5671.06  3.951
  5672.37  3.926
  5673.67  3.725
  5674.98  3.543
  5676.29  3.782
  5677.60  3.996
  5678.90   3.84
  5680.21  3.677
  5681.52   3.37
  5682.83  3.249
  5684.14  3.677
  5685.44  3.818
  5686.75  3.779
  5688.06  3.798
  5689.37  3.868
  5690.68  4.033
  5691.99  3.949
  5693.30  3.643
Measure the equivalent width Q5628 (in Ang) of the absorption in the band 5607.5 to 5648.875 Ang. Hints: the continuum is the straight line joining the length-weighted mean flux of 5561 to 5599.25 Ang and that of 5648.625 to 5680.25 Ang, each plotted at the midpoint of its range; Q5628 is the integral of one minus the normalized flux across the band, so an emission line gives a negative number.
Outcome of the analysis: 0.61 Ang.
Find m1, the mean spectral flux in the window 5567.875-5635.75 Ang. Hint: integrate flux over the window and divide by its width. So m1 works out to 3.68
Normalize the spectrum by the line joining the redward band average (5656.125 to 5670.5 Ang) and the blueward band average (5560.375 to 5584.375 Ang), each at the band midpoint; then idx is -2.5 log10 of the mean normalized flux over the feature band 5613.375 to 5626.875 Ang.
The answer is 0.05 mag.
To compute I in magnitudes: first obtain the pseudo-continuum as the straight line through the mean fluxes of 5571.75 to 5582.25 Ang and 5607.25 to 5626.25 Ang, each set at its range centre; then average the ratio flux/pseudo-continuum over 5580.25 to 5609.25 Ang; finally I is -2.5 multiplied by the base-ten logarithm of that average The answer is 0.03 mag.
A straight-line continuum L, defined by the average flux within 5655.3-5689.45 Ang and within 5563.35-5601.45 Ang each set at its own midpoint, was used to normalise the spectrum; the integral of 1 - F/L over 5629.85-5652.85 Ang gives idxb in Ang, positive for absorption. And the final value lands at -0.3 Ang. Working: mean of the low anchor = 3.66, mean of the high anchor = 3.73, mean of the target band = 3.76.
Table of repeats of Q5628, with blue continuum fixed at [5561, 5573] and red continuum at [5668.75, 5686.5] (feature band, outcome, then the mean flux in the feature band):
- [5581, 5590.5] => 0.4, 3.5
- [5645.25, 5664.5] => -0.5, 3.8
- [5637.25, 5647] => 0.1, 3.66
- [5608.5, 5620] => 0.2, 3.61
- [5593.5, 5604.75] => 0.0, 3.64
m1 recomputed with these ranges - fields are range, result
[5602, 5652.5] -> 3.7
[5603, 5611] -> 3.72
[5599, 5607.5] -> 3.72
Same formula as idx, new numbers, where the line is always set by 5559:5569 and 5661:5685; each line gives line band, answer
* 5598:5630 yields -0.01 mag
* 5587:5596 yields -0.01 mag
